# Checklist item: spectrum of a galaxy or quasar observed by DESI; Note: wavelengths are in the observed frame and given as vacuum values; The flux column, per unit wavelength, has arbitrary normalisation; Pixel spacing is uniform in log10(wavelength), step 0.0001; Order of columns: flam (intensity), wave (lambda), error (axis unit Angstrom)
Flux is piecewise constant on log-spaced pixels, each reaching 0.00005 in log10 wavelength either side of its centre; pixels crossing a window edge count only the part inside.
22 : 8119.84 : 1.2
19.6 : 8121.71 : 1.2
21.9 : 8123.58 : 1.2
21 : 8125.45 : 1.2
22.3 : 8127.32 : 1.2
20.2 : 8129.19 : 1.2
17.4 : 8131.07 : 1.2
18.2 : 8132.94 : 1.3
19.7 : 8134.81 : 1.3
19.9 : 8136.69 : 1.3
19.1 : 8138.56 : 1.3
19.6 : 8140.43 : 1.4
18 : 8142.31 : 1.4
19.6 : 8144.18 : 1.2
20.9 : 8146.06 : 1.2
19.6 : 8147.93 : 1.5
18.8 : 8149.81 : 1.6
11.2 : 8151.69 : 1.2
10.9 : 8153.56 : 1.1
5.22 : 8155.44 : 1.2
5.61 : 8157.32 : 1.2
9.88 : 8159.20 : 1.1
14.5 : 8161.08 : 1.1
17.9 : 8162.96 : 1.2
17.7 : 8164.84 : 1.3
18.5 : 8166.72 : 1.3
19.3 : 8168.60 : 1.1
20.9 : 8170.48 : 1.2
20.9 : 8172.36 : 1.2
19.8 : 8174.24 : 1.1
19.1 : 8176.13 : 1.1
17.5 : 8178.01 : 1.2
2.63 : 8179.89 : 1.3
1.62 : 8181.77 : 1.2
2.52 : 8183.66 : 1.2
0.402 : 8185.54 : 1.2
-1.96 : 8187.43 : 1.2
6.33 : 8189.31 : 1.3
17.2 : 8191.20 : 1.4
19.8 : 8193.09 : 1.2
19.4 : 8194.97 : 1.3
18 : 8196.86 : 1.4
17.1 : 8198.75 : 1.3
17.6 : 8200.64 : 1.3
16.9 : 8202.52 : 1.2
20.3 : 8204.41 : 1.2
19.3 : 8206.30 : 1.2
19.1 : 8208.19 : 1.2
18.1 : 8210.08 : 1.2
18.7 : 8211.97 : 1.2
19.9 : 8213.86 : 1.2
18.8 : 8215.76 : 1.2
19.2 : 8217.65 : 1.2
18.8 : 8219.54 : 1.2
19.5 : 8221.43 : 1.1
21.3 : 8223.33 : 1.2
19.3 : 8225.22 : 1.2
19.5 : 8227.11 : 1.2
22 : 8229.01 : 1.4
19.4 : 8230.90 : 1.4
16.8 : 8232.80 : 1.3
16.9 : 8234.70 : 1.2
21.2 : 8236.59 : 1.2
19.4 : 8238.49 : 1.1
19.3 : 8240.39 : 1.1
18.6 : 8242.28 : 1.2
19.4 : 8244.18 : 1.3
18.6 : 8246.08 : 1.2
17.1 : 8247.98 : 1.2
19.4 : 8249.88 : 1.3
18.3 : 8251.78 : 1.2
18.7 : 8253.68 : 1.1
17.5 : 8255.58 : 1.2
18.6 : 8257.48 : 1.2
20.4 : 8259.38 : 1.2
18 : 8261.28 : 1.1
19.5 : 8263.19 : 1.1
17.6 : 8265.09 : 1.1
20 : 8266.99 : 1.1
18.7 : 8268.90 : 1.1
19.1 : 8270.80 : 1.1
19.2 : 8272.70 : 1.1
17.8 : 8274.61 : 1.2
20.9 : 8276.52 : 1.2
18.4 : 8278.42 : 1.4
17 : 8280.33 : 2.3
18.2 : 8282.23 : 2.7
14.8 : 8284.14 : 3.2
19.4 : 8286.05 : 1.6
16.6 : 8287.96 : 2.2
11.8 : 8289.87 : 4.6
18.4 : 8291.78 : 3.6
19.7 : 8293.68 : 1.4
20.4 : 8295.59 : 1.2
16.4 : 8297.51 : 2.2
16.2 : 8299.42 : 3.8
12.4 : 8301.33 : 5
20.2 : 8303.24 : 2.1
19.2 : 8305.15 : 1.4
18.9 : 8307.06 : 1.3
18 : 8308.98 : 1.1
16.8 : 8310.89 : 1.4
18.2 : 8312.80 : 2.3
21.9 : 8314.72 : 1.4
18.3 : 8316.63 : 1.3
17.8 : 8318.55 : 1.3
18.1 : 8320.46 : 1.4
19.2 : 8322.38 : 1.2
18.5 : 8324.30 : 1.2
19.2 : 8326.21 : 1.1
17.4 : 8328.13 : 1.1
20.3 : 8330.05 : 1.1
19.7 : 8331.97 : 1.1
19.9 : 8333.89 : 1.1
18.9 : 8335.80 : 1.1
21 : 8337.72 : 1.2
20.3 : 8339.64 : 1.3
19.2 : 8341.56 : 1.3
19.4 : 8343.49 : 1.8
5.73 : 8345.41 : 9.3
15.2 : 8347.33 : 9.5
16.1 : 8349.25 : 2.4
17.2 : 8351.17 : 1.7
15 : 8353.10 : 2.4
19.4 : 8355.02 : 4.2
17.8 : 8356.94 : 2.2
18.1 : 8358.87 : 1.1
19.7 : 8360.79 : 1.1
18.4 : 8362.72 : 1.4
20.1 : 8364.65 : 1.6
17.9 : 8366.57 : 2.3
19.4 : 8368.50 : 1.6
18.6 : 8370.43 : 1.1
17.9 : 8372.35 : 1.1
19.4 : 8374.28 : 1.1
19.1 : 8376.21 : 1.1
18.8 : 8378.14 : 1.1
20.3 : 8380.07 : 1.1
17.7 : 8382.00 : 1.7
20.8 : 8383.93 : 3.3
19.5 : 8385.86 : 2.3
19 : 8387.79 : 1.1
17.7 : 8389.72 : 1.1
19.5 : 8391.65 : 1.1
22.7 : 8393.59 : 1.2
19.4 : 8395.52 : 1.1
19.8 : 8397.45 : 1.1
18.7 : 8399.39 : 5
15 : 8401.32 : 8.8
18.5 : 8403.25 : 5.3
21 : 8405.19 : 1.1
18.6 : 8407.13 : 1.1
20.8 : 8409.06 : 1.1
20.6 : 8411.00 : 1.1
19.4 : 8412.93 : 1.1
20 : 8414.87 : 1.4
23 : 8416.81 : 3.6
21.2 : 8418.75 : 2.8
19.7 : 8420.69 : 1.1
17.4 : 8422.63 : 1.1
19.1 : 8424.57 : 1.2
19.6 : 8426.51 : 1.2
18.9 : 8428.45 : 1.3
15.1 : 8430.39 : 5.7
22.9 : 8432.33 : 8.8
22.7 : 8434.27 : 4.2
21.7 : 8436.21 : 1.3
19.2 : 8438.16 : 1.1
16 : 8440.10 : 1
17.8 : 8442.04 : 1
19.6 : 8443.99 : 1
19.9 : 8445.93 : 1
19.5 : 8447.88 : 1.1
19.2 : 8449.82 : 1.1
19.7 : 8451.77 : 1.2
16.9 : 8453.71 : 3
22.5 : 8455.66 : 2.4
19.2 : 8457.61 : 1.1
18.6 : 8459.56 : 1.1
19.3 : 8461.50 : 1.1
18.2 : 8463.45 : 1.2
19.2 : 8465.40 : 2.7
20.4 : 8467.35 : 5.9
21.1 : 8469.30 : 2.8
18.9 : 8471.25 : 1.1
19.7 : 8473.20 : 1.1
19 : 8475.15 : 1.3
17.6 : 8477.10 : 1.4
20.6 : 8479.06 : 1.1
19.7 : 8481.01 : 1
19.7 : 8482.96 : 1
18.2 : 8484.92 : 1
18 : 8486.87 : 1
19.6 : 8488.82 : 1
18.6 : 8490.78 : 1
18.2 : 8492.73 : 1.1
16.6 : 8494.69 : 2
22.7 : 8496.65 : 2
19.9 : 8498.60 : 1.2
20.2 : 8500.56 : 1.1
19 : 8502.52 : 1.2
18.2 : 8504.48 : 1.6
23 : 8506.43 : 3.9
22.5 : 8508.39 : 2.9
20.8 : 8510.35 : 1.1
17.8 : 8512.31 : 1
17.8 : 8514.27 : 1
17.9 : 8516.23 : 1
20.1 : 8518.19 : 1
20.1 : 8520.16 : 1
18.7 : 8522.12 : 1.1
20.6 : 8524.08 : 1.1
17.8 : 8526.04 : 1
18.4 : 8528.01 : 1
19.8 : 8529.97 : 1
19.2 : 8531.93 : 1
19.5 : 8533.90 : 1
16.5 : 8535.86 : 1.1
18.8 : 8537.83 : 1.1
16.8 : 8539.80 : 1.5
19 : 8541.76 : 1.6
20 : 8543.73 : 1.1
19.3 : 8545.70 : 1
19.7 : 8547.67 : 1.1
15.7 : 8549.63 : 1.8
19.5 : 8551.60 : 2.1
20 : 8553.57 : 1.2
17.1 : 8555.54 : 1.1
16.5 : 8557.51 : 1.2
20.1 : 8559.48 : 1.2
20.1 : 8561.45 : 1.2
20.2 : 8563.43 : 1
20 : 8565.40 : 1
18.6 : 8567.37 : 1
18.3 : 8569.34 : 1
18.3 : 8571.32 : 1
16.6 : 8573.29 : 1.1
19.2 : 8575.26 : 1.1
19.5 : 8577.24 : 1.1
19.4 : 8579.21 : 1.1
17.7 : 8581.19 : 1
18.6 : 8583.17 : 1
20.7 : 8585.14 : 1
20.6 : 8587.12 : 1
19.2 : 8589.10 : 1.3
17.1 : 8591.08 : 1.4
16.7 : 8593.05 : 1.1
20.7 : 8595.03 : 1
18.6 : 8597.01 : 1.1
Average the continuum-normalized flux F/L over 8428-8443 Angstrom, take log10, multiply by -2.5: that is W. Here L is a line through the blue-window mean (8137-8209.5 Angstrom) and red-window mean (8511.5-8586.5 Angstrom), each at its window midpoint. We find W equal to -0.101 mag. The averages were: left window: 14.8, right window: 18.8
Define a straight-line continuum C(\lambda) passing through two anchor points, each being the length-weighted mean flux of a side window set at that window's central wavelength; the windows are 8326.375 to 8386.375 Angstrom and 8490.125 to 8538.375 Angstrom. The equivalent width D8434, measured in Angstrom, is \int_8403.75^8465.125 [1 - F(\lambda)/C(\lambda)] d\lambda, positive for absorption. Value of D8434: -2.5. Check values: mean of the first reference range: 18.3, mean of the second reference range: 19.3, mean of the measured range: 19.6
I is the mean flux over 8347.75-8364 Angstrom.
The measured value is 17.7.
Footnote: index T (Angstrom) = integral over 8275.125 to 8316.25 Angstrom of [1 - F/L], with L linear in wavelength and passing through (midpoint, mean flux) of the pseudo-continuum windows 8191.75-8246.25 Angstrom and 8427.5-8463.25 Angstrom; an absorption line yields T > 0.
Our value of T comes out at 2.9 Angstrom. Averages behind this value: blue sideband 19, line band 17.8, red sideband 19.4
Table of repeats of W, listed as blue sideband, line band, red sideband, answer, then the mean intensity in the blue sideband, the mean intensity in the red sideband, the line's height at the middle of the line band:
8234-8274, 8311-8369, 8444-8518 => 0.05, 18.8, 19.4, 19.1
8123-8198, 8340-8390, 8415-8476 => 0.02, 15.2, 19.5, 18.3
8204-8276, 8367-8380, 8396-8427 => 0.03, 19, 19.5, 19.4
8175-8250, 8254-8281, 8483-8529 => -0.11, 16.3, 19.3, 16.9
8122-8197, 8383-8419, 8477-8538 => -0.10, 15.3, 19.3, 18.1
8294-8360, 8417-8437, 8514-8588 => -0.09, 18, 18.9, 18.4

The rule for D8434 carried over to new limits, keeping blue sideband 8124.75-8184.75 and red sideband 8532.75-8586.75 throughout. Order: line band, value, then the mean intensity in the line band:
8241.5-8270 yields -3.62 Angstrom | 18.7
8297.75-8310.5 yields -0.34 Angstrom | 17.4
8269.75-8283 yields -1.53 Angstrom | 18.7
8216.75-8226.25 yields -1.90 Angstrom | 19.6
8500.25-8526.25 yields -1.73 Angstrom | 19.6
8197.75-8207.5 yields -1.23 Angstrom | 18.3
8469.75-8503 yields -1.81 Angstrom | 19.2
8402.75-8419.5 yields -2.54 Angstrom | 20.4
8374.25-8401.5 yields -2.71 Angstrom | 19.3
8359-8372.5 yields -1.16 Angstrom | 18.9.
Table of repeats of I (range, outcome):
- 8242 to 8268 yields 18.7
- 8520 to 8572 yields 18.8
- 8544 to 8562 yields 18.7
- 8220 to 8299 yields 18.6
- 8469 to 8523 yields 19.4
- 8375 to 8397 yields 19.5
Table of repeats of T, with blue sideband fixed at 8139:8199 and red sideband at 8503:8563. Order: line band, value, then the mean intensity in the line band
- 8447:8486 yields -2.6 Angstrom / 19.4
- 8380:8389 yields -1.2 Angstrom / 19.3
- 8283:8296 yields -1.2 Angstrom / 17.2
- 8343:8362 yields 0.3 Angstrom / 16.3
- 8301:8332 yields -4.8 Angstrom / 18.6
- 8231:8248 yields -4.2 Angstrom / 18.7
